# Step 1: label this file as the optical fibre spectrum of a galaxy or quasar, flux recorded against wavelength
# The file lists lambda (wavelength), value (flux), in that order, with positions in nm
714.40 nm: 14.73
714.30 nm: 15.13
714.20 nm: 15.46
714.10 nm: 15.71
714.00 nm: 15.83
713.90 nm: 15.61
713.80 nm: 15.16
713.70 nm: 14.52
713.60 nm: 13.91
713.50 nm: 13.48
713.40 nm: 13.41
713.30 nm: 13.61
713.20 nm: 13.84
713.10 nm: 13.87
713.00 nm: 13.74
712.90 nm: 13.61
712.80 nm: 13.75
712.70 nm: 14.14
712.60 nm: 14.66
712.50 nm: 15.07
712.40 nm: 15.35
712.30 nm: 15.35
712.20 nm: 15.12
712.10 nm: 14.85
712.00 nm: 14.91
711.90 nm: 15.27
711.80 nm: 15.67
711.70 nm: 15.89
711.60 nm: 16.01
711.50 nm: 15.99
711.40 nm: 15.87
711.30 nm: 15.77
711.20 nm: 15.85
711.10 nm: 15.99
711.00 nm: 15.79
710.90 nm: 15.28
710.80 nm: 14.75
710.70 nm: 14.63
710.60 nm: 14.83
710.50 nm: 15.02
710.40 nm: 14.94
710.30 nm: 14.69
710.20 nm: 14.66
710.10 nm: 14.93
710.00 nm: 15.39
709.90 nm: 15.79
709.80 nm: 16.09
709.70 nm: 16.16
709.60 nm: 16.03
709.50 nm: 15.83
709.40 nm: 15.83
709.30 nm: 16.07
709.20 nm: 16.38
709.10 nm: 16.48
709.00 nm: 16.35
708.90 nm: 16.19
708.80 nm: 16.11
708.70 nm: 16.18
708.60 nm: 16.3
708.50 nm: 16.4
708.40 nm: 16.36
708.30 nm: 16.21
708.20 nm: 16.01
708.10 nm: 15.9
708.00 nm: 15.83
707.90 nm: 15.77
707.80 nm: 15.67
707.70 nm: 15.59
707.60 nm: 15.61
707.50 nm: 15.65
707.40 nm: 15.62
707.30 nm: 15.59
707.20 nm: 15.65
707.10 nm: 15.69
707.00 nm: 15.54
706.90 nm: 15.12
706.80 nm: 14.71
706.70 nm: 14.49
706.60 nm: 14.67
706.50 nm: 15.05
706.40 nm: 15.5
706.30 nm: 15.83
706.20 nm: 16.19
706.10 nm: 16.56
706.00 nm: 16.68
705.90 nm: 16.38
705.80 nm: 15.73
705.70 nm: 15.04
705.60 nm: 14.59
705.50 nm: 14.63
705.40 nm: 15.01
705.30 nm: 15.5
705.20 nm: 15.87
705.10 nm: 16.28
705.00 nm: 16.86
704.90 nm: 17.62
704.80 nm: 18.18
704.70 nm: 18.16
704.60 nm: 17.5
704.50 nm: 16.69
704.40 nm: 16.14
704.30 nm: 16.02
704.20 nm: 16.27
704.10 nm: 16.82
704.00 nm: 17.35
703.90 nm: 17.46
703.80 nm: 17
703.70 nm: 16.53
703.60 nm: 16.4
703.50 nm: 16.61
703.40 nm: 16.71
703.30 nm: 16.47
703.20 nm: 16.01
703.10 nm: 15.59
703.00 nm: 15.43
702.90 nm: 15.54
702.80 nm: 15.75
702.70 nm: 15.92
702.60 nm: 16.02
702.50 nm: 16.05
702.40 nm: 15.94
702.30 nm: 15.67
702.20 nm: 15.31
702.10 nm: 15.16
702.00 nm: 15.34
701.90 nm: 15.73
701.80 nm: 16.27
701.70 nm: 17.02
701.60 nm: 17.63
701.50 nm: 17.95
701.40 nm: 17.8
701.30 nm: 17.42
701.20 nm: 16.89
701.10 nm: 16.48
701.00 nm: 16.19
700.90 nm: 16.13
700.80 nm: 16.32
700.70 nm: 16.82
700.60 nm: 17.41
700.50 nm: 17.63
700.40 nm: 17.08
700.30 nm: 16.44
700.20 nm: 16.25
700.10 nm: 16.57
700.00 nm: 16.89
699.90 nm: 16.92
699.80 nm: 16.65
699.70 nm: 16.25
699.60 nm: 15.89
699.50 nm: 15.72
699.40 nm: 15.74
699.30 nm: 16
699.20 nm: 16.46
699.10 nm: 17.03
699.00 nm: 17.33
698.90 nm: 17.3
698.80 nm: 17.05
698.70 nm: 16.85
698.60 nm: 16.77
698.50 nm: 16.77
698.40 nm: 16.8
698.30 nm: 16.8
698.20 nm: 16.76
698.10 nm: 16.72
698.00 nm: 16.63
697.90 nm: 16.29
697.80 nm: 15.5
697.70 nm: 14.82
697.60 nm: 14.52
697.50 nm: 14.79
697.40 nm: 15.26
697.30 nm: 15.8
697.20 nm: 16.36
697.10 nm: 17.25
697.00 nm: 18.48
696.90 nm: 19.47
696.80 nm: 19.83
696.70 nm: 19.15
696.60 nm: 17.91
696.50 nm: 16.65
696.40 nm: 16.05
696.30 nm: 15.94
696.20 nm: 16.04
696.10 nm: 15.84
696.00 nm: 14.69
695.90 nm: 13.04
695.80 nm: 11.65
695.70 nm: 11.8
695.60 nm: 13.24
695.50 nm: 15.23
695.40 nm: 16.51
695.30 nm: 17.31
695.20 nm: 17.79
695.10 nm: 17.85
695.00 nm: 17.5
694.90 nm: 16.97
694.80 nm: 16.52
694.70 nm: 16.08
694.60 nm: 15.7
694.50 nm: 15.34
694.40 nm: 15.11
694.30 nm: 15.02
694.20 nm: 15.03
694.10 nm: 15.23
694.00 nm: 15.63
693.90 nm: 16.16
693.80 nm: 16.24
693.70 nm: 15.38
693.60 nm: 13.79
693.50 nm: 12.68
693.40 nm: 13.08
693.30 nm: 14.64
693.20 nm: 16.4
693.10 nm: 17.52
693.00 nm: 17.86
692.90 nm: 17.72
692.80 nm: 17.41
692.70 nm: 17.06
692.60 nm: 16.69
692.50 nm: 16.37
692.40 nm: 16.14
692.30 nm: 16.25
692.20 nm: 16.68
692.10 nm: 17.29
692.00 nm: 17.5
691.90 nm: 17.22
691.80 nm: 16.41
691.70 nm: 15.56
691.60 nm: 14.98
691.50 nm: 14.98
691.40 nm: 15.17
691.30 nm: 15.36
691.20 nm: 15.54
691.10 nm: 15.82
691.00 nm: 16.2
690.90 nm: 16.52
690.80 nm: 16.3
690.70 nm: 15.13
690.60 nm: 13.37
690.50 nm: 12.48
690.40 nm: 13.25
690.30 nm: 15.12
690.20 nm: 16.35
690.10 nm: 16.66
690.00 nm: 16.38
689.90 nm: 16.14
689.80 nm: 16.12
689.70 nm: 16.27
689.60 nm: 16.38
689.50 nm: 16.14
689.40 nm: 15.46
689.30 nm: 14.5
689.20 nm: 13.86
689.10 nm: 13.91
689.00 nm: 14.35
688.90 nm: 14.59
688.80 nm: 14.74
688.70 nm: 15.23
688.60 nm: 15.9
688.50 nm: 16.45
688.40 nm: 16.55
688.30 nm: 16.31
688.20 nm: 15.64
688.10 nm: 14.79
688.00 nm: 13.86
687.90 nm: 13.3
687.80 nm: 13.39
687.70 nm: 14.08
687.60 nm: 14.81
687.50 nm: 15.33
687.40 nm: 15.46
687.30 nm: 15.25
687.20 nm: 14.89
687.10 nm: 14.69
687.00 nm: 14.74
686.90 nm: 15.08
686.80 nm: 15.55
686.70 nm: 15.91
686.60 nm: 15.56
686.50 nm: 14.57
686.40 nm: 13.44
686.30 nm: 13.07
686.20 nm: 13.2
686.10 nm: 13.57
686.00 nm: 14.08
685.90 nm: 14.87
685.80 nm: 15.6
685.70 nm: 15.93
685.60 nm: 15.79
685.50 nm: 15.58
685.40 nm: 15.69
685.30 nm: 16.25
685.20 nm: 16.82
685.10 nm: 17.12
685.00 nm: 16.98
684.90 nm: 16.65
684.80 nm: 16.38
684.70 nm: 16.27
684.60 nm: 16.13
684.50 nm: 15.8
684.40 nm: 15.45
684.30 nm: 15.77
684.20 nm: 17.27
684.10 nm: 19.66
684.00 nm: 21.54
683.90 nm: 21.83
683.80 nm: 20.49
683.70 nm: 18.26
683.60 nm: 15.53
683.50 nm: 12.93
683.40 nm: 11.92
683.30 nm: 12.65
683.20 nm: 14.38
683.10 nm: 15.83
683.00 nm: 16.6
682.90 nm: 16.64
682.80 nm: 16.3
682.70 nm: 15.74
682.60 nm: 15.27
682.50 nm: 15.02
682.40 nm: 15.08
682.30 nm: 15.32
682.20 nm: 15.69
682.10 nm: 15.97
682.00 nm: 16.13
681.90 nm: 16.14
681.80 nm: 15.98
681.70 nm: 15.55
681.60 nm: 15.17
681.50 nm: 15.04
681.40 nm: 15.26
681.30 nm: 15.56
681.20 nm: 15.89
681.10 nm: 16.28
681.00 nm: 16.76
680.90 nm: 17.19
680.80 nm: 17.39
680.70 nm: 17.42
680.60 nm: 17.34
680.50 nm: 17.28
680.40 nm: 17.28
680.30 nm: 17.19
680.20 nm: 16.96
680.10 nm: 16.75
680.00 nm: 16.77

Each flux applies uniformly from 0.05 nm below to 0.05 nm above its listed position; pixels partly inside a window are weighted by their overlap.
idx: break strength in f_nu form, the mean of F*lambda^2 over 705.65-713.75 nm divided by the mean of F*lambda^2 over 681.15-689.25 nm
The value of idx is 1.06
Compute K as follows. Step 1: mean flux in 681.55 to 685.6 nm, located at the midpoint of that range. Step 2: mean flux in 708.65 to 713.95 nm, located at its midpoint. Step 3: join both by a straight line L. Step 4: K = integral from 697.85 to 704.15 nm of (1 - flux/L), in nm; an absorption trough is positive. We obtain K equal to -0.38 nm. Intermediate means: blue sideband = 16.2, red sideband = 15.2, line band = 16.5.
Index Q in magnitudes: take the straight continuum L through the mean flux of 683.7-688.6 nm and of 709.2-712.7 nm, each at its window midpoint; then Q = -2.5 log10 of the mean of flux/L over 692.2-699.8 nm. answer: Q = -0.03 mag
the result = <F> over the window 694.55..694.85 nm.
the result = 16.1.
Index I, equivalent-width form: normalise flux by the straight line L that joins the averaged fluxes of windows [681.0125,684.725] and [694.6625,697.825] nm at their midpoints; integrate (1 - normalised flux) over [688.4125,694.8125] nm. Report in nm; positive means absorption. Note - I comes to 0.190 nm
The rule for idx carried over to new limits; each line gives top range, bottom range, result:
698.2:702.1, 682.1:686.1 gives 1.08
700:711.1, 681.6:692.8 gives 1.08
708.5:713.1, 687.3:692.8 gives 1.05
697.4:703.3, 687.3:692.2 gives 1.10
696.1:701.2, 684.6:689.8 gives 1.13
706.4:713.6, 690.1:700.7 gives 0.99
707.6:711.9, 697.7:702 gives 0.97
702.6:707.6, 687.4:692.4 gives 1.09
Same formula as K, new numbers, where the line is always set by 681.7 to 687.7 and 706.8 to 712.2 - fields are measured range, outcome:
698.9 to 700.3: -0.069 nm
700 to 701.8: -0.141 nm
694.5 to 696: 0.023 nm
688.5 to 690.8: 0.084 nm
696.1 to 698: -0.114 nm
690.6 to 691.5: 0.009 nm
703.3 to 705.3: -0.145 nm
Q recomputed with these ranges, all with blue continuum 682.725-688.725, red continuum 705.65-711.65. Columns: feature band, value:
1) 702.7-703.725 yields -0.028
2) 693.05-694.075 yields 0.036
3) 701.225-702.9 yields -0.042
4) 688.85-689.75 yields 0.043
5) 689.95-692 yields 0.012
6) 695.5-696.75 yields 0.036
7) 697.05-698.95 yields -0.040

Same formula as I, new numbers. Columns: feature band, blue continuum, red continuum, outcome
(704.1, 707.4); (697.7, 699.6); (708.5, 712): 0.01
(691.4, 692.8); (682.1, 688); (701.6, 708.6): -0.06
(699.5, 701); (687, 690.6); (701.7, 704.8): -0.05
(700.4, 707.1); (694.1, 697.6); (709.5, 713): -0.26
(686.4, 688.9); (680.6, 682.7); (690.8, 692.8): 0.17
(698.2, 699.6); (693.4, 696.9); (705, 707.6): -0.09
